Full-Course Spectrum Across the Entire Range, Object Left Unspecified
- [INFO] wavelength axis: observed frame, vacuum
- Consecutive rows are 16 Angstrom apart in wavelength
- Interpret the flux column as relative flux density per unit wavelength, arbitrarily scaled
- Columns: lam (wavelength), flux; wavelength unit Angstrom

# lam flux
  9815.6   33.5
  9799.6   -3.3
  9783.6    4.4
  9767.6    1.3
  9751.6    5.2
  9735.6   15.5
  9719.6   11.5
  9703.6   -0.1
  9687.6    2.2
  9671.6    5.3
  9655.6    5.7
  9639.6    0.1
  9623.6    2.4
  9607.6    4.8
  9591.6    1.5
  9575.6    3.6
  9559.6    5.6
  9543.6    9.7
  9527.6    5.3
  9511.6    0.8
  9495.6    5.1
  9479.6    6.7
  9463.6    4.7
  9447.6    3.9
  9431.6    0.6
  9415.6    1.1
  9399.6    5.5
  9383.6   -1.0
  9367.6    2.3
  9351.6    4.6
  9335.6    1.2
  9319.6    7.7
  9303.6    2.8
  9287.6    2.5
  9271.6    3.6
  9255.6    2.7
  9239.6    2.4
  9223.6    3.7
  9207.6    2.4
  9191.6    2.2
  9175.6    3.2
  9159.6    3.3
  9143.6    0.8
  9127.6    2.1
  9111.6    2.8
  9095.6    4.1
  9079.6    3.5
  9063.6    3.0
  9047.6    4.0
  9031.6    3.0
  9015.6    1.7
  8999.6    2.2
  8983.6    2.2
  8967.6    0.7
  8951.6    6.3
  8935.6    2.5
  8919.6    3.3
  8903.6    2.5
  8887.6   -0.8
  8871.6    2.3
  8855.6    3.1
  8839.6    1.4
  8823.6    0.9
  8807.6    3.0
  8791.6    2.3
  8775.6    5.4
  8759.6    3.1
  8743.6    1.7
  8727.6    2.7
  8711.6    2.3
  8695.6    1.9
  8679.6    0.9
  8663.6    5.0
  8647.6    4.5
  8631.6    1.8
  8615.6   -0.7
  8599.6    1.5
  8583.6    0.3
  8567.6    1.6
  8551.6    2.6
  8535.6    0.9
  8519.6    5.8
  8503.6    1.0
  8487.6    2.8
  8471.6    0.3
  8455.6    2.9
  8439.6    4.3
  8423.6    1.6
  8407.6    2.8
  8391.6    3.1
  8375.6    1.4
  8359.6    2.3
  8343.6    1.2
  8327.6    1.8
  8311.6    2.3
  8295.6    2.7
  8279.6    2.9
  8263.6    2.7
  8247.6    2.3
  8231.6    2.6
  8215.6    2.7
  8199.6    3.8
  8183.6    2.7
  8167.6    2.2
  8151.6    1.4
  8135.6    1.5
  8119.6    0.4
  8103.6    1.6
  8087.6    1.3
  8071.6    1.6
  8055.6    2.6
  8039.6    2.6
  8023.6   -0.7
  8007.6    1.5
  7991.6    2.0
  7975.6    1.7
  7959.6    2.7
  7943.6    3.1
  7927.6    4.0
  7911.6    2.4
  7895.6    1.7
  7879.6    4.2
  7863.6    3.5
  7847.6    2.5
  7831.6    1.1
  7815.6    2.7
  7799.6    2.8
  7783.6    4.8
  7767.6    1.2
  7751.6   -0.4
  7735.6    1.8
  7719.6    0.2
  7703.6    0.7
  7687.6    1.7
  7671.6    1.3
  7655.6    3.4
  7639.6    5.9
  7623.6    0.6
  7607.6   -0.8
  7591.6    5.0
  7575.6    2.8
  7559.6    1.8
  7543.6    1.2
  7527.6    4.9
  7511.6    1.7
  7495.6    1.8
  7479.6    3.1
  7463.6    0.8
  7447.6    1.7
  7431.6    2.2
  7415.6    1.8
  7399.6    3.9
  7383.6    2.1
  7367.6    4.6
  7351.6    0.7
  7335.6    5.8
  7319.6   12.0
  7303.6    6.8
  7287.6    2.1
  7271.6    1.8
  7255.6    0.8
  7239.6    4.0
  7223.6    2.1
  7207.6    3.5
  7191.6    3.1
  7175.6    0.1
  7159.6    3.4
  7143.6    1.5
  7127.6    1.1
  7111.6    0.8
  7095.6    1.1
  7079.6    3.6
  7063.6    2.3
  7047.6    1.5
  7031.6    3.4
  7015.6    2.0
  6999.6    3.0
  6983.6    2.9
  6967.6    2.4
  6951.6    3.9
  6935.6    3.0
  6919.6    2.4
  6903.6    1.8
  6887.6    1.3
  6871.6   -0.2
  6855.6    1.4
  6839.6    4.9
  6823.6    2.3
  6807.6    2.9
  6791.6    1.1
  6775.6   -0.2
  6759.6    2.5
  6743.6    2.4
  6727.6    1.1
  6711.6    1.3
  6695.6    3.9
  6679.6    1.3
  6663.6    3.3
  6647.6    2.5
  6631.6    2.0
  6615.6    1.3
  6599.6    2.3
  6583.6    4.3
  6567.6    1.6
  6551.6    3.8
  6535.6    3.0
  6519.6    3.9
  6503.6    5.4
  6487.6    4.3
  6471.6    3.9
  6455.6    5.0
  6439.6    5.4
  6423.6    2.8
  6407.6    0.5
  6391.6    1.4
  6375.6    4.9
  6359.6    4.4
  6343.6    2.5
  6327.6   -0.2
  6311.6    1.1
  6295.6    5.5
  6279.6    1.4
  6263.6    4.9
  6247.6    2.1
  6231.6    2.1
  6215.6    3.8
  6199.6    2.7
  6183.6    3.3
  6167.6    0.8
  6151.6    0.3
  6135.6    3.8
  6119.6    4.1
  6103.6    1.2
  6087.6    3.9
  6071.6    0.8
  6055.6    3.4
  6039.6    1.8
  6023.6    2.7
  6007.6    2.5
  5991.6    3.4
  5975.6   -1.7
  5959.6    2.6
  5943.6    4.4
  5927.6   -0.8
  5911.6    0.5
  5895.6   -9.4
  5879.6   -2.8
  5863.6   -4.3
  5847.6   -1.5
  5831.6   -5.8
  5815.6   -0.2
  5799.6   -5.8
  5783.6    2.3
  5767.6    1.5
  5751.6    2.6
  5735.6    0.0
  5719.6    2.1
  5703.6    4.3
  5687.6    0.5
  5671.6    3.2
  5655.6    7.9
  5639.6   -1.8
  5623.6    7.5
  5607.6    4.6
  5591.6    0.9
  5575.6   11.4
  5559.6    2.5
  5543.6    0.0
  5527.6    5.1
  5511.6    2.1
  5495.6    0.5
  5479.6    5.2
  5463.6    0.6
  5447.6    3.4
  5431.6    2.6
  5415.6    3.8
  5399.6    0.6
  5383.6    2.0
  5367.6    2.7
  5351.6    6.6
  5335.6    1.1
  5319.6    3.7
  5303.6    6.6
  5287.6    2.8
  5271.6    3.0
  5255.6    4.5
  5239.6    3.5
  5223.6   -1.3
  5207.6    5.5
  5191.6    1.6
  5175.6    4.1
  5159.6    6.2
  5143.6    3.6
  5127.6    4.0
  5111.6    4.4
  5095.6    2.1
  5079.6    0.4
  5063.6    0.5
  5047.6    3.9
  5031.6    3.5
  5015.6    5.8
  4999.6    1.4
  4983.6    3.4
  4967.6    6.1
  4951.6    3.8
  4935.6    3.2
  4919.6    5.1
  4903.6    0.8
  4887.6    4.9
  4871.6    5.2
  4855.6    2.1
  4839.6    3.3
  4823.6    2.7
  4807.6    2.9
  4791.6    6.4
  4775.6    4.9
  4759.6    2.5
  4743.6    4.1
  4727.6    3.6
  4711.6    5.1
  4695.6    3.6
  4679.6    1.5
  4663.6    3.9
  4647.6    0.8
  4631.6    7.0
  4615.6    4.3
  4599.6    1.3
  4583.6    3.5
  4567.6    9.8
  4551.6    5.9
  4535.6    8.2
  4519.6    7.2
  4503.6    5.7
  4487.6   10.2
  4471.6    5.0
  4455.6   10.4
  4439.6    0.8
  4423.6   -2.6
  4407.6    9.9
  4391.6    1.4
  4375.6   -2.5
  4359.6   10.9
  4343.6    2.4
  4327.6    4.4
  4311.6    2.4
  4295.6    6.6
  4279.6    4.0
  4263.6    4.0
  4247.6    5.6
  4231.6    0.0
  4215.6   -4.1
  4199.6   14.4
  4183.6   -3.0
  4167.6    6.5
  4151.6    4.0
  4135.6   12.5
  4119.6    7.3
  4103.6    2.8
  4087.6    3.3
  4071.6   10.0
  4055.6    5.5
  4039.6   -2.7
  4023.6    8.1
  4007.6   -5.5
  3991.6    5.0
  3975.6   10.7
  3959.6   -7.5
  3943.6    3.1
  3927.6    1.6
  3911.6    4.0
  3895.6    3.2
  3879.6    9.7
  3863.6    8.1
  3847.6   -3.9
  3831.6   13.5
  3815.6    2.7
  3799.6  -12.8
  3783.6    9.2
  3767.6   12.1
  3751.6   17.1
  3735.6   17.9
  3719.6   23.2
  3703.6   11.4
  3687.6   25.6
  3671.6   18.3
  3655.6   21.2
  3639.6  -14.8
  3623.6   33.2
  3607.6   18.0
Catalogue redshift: 0.96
